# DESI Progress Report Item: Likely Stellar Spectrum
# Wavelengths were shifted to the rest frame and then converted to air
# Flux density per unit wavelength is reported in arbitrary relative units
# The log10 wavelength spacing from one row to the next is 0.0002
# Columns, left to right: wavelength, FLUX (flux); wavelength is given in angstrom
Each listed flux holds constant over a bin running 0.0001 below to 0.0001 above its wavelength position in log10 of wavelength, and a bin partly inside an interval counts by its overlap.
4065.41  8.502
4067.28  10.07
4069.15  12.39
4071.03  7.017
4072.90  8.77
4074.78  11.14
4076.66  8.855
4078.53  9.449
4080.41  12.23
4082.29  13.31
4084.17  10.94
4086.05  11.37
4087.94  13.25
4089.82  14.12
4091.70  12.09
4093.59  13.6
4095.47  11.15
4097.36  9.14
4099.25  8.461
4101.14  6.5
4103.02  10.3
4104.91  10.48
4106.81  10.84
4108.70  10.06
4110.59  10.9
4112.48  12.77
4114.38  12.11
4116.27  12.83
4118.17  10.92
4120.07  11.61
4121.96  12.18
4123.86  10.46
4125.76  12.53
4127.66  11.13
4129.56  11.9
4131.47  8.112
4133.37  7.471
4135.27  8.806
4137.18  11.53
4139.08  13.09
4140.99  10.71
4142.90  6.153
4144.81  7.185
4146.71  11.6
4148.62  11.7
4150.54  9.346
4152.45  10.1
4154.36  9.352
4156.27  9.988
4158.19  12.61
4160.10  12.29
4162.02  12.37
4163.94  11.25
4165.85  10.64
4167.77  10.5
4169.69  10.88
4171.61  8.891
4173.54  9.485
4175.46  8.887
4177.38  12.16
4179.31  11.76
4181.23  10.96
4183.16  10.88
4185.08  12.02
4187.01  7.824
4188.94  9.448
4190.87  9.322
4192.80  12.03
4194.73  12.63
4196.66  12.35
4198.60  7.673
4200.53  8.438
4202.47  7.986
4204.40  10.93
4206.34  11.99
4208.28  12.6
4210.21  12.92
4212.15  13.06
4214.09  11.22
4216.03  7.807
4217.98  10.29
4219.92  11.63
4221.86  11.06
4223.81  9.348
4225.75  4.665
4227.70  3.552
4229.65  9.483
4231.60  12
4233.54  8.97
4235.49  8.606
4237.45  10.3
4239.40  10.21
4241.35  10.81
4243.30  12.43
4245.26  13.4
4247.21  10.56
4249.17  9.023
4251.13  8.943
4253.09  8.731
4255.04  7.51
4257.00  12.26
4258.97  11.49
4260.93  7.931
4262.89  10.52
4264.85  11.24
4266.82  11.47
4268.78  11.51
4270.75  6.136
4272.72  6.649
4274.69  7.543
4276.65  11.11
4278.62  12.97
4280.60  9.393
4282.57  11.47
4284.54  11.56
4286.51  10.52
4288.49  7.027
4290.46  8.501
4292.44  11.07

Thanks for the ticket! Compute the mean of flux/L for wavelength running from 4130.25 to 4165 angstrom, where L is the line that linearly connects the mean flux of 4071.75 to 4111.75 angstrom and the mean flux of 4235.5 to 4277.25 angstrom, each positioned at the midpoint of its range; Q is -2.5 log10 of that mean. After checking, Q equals 0.03 mag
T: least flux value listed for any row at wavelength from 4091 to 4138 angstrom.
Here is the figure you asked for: 6.5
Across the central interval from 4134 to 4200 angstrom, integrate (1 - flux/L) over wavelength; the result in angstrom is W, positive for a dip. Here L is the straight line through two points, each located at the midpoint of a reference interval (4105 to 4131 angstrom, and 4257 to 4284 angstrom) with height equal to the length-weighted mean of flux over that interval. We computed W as 3.3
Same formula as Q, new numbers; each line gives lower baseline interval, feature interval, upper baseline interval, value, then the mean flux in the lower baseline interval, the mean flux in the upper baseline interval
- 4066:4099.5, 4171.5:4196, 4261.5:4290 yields -0.016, 11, 9.88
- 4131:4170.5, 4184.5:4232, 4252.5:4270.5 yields 0.019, 10.3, 10.2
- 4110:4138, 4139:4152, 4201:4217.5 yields 0.130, 11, 11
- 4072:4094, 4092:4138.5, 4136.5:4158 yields 0.014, 11.5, 10.1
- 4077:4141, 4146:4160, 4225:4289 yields -0.009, 11.1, 9.74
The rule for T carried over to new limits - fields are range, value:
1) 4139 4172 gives 6.153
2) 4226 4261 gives 3.552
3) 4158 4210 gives 7.673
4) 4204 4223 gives 7.807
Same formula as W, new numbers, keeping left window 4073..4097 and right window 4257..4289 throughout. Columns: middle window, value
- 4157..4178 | 0.1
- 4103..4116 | 0.2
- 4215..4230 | 2.9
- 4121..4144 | 1.8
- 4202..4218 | -0.8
